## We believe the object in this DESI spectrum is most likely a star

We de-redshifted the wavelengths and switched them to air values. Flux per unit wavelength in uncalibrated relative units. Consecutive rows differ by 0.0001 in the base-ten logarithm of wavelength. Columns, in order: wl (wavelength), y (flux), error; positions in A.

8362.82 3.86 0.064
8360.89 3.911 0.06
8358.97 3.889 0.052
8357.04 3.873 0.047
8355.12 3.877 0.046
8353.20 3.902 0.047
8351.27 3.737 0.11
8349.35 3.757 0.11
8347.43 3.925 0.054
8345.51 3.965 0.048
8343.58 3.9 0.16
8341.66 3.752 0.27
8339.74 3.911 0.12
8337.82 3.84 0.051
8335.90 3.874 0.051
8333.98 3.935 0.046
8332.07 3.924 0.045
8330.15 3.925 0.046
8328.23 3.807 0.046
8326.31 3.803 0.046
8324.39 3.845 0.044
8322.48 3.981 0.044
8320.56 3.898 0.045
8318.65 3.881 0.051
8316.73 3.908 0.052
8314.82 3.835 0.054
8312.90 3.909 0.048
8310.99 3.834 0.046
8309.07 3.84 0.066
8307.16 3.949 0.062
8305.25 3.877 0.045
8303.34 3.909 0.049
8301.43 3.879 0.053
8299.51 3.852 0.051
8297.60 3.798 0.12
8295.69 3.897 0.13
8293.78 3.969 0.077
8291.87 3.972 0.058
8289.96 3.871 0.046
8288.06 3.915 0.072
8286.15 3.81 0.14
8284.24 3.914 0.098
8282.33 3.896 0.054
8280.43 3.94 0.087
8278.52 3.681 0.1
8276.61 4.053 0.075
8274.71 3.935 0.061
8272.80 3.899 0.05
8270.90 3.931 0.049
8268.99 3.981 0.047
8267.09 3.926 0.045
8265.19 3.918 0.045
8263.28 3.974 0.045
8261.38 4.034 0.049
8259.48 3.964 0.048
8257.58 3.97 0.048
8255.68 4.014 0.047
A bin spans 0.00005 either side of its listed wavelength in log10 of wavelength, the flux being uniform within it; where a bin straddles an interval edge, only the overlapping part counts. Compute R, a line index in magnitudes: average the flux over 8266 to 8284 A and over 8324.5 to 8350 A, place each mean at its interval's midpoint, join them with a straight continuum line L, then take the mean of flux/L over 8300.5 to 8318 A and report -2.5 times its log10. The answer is 0.00 mag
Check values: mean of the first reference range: 3.92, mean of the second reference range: 3.87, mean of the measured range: 3.88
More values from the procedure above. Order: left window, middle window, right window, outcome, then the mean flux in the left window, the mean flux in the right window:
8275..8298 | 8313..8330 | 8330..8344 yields 0.00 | 3.9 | 3.88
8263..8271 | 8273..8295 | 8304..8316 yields 0.00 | 3.94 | 3.88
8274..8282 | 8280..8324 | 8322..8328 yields 0.00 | 3.9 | 3.86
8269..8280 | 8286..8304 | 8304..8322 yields 0.00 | 3.91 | 3.88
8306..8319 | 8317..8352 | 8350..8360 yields 0.00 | 3.88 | 3.85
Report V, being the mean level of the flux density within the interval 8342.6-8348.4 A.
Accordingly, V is 3.93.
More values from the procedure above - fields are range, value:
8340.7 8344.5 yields 3.83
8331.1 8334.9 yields 3.94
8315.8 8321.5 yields 3.9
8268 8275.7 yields 3.94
